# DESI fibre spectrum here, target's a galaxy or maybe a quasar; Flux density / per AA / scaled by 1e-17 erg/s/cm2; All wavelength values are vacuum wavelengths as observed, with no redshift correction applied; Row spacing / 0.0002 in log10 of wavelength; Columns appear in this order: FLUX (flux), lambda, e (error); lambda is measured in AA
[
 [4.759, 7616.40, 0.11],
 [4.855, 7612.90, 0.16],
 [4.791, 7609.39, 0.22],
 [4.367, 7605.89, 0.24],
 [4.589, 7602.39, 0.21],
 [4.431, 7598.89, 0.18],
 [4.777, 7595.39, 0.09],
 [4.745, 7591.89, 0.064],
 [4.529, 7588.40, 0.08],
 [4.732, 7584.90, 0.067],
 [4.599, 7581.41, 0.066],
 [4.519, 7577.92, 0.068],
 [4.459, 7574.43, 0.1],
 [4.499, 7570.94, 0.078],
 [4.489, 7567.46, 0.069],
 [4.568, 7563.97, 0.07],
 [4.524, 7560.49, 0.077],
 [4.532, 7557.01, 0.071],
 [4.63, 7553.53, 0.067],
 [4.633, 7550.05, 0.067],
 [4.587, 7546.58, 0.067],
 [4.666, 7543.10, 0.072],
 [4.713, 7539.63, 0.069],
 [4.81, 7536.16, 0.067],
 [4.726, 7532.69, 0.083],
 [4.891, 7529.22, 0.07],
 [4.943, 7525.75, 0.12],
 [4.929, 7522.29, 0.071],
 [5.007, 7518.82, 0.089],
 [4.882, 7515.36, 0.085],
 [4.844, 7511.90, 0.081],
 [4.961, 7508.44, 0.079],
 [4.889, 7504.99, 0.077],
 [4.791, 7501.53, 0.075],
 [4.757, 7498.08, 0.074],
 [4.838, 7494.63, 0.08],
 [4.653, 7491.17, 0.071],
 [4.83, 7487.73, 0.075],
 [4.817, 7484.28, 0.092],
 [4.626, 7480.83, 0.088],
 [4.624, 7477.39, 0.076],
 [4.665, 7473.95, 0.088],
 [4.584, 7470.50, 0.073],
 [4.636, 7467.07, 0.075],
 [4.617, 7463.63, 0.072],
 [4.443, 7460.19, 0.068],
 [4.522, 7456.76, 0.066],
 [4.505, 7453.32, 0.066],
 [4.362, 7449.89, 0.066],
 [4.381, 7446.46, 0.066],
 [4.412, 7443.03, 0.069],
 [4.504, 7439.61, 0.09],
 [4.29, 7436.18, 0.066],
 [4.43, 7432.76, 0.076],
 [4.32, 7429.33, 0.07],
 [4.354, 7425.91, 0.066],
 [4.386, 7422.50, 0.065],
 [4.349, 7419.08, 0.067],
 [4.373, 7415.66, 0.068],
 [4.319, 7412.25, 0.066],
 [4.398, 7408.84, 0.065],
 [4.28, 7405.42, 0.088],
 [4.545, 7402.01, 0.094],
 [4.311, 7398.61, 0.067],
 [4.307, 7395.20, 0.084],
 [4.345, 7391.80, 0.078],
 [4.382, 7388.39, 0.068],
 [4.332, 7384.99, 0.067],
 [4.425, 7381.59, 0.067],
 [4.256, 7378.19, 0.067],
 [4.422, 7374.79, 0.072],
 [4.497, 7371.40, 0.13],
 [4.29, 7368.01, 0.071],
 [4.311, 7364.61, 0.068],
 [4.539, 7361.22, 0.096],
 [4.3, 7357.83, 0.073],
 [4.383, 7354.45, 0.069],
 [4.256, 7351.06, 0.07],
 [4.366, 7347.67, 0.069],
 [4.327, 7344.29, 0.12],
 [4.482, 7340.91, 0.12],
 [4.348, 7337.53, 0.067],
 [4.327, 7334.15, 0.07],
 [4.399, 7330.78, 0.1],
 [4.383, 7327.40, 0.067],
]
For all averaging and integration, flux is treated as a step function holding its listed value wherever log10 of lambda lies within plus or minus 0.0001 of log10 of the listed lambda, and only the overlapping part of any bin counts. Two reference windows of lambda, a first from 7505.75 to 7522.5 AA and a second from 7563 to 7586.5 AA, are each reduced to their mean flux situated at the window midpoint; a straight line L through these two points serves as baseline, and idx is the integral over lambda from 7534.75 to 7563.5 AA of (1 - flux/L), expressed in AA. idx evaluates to 0.5 AA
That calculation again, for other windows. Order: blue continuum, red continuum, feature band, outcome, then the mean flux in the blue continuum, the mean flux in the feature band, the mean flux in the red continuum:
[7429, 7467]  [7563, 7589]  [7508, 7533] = -2.2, 4.45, 4.9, 4.55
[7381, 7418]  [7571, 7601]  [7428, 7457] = 0.0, 4.36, 4.41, 4.59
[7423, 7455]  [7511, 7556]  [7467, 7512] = -1.5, 4.4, 4.75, 4.78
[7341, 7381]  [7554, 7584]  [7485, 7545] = -4.5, 4.37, 4.83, 4.53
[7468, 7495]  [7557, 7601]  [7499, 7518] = -0.9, 4.7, 4.88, 4.57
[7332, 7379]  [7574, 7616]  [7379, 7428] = 0.6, 4.37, 4.36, 4.63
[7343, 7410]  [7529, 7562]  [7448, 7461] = 0.1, 4.36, 4.46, 4.66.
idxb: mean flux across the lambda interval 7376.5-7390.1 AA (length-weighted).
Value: 4.35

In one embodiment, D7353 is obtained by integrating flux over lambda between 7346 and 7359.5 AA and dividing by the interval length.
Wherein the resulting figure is 4.33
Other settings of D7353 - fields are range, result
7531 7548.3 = 4.7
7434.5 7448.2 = 4.4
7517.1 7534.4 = 4.9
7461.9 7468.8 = 4.63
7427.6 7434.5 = 4.37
